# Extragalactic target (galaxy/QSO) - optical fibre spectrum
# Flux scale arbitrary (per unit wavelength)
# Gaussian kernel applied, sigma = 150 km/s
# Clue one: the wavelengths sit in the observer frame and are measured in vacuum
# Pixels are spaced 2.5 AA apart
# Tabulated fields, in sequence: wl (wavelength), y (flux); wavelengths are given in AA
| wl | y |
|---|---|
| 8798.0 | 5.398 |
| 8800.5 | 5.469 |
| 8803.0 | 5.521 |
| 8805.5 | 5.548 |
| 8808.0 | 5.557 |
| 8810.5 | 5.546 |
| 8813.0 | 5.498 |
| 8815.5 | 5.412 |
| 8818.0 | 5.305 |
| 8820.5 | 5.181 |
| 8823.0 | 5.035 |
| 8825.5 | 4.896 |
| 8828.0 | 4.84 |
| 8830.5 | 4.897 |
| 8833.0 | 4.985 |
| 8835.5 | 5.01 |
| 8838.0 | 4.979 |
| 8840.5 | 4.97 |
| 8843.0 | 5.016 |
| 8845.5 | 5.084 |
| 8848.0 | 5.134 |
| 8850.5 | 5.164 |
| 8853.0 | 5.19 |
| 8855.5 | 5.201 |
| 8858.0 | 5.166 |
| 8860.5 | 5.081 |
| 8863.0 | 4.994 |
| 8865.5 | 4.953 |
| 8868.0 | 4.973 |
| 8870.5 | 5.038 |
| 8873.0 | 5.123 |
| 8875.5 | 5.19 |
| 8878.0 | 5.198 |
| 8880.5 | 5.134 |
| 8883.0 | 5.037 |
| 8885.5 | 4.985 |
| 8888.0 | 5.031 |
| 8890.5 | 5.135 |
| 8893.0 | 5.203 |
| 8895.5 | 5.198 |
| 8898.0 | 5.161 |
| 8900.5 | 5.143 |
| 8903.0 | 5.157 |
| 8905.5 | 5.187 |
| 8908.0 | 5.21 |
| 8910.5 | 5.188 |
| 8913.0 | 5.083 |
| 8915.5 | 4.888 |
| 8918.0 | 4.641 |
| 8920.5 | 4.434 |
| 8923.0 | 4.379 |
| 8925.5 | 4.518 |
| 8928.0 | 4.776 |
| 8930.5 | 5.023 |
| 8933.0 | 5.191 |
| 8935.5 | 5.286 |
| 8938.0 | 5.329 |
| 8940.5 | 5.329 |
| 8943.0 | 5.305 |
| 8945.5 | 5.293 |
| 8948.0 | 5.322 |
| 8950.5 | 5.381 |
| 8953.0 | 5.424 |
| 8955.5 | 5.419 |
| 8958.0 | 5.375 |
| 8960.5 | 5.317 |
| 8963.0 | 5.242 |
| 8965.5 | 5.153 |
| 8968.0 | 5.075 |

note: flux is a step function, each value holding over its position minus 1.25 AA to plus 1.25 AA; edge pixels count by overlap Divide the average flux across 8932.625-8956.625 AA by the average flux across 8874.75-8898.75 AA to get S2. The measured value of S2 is 1.0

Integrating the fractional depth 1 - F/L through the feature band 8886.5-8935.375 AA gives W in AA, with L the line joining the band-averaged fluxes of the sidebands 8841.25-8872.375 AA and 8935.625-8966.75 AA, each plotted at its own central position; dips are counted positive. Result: 2.2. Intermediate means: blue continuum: 5.08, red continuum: 5.32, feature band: 4.98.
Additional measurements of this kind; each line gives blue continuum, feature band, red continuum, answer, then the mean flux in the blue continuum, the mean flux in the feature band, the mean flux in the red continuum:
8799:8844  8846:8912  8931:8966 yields 1.6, 5.21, 5.12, 5.31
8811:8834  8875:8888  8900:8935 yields -0.3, 5.13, 5.1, 4.92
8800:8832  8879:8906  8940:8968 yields 0.9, 5.28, 5.12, 5.31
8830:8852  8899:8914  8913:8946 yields -0.6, 5.03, 5.16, 4.95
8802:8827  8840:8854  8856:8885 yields 0.3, 5.34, 5.1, 5.08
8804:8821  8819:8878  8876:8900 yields 2.7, 5.45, 5.05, 5.12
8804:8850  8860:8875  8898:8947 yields 0.2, 5.16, 5.03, 5.02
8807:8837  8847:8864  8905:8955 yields 0.0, 5.18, 5.13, 5.06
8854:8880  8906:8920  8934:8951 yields 0.7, 5.09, 4.98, 5.32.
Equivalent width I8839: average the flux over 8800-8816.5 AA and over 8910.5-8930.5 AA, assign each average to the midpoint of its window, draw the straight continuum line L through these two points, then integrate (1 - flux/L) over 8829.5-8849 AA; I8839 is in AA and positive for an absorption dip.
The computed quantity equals 1.0 AA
